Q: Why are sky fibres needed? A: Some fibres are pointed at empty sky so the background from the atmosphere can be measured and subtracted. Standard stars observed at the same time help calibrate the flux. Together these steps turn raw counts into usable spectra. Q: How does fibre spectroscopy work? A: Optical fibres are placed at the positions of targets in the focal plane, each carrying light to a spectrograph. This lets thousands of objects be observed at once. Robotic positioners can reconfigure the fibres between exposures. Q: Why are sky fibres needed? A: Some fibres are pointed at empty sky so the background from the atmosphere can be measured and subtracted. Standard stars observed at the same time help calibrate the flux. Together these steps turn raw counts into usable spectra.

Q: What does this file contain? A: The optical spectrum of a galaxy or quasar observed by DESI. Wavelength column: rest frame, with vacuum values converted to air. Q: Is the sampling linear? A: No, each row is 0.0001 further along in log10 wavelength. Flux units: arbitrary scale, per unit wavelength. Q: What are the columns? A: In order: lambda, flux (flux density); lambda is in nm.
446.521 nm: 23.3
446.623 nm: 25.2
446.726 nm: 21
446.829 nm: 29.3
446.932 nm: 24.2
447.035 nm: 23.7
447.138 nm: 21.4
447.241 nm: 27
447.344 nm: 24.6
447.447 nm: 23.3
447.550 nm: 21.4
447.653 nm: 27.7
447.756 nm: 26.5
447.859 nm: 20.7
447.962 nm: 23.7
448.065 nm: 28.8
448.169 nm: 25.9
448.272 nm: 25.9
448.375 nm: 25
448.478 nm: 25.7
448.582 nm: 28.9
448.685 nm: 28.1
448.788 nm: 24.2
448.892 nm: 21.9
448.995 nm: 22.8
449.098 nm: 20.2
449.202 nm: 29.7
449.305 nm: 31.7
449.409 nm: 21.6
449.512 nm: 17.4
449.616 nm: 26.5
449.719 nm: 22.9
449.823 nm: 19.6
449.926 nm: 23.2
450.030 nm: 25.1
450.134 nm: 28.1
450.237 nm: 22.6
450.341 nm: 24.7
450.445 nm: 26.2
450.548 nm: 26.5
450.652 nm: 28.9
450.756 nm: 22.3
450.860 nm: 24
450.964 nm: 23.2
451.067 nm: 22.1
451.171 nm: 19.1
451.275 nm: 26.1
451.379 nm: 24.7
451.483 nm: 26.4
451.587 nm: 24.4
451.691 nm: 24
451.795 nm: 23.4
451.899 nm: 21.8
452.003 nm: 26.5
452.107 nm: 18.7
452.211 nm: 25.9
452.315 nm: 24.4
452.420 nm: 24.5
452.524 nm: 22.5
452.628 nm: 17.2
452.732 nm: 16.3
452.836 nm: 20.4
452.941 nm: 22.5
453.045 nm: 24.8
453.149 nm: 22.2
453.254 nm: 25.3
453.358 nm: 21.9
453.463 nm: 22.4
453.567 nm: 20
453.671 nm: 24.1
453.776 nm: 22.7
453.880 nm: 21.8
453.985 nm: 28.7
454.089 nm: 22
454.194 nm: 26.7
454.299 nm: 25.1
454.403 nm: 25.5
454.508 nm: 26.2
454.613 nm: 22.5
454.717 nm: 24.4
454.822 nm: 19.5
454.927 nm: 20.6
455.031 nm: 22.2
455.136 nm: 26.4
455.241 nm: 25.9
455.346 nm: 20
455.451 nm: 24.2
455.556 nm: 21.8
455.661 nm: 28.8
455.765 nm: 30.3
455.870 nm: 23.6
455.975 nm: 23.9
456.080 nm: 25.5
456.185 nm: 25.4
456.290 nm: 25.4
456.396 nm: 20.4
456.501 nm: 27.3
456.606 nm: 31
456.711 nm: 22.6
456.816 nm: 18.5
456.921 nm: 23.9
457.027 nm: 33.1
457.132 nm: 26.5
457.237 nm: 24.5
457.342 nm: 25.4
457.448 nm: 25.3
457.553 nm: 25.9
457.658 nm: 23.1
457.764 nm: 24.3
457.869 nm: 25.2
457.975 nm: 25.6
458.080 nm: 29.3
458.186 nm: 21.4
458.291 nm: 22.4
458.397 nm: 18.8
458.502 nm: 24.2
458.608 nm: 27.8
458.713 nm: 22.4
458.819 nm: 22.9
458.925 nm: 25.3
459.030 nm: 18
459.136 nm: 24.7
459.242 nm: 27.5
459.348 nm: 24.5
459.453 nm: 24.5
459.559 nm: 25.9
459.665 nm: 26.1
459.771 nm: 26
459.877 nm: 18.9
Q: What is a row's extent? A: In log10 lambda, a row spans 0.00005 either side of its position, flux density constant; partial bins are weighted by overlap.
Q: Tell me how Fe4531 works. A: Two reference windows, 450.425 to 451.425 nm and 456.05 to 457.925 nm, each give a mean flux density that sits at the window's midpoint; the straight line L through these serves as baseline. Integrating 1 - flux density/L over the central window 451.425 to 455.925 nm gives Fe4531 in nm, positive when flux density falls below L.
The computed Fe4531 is 0.222 nm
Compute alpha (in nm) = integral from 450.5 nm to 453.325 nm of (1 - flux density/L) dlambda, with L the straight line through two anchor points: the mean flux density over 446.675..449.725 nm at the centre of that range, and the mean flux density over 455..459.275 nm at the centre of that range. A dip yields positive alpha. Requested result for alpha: 0.17 nm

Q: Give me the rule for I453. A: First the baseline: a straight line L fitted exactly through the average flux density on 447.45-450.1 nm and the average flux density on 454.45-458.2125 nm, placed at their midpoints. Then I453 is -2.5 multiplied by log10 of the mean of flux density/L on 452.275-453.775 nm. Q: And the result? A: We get 0.12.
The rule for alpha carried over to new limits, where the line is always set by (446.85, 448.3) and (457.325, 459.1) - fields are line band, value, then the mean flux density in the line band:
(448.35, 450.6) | -0.01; 24.7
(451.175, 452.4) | 0.02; 24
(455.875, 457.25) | -0.07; 25.2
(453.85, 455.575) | 0.03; 23.8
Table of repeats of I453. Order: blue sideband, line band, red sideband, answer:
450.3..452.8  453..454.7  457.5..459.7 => -0.01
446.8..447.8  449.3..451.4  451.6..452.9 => -0.03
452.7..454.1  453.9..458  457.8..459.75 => -0.06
